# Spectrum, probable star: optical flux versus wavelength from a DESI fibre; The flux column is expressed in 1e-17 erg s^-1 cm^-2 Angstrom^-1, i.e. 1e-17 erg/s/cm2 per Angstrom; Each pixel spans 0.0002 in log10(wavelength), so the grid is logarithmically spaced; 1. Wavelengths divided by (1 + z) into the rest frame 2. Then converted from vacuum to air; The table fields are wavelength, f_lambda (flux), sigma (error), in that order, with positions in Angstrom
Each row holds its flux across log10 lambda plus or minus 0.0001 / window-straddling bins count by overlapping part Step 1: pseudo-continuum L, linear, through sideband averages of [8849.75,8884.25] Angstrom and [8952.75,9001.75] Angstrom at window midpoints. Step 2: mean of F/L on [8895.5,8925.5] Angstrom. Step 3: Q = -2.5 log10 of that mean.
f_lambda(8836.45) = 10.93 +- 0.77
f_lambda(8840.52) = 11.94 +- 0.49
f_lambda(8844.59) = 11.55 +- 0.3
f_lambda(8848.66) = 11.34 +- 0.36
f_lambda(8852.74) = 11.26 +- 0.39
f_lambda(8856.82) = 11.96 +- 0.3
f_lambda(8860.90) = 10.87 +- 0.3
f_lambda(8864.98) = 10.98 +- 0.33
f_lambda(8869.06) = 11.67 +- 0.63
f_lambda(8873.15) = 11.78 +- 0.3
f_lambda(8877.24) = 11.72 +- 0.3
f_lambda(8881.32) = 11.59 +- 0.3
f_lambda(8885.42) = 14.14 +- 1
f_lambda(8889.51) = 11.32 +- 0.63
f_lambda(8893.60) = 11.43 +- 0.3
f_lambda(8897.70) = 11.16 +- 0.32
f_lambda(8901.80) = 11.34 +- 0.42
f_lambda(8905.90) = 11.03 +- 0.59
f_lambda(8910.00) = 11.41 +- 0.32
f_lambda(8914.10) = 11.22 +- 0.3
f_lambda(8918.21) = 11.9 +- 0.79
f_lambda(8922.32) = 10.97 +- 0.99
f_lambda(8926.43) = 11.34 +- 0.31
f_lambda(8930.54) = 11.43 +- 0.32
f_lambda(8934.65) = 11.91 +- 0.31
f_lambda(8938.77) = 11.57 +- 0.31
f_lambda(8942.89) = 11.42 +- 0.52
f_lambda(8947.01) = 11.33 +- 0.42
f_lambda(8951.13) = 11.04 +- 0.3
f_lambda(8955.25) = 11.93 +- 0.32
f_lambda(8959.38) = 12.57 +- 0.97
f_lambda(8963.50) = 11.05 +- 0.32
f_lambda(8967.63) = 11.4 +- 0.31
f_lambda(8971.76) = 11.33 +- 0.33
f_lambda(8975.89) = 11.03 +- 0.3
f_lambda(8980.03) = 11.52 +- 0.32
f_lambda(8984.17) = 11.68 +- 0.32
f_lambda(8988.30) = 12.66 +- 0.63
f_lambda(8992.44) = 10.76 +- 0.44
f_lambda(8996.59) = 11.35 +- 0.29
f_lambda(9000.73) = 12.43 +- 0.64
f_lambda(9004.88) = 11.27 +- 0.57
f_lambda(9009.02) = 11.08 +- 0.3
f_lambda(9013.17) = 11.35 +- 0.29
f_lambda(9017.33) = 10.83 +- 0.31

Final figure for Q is 0.03 mag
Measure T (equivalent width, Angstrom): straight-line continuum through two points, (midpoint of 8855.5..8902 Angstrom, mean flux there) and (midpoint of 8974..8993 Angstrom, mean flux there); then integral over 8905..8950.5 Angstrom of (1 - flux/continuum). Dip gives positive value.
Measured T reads 0.9 Angstrom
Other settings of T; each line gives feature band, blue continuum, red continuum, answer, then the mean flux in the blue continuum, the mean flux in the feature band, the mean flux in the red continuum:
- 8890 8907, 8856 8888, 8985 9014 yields 0.74 Angstrom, 11.8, 11.3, 11.6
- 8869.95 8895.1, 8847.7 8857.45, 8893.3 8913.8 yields -1.44 Angstrom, 11.5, 12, 11.3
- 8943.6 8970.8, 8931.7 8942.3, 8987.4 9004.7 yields 0.31 Angstrom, 11.7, 11.5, 11.7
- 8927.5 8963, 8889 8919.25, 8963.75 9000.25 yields -0.62 Angstrom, 11.3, 11.6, 11.5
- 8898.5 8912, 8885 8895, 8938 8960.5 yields 0.79 Angstrom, 12.1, 11.3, 11.6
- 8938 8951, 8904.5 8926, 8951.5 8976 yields 0.11 Angstrom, 11.3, 11.4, 11.6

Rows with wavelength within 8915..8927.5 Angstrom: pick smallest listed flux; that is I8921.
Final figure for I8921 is 10.97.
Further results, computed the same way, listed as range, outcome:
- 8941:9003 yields 10.76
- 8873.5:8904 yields 11.16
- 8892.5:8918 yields 11.03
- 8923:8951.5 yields 11.04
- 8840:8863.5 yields 10.87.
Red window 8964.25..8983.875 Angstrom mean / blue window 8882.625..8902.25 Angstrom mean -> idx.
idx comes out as 0.95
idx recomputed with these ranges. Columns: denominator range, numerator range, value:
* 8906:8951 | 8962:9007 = 1.01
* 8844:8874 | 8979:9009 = 1.02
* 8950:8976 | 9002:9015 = 0.98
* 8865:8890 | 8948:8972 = 0.96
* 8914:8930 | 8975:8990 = 1.03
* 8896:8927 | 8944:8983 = 1.02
